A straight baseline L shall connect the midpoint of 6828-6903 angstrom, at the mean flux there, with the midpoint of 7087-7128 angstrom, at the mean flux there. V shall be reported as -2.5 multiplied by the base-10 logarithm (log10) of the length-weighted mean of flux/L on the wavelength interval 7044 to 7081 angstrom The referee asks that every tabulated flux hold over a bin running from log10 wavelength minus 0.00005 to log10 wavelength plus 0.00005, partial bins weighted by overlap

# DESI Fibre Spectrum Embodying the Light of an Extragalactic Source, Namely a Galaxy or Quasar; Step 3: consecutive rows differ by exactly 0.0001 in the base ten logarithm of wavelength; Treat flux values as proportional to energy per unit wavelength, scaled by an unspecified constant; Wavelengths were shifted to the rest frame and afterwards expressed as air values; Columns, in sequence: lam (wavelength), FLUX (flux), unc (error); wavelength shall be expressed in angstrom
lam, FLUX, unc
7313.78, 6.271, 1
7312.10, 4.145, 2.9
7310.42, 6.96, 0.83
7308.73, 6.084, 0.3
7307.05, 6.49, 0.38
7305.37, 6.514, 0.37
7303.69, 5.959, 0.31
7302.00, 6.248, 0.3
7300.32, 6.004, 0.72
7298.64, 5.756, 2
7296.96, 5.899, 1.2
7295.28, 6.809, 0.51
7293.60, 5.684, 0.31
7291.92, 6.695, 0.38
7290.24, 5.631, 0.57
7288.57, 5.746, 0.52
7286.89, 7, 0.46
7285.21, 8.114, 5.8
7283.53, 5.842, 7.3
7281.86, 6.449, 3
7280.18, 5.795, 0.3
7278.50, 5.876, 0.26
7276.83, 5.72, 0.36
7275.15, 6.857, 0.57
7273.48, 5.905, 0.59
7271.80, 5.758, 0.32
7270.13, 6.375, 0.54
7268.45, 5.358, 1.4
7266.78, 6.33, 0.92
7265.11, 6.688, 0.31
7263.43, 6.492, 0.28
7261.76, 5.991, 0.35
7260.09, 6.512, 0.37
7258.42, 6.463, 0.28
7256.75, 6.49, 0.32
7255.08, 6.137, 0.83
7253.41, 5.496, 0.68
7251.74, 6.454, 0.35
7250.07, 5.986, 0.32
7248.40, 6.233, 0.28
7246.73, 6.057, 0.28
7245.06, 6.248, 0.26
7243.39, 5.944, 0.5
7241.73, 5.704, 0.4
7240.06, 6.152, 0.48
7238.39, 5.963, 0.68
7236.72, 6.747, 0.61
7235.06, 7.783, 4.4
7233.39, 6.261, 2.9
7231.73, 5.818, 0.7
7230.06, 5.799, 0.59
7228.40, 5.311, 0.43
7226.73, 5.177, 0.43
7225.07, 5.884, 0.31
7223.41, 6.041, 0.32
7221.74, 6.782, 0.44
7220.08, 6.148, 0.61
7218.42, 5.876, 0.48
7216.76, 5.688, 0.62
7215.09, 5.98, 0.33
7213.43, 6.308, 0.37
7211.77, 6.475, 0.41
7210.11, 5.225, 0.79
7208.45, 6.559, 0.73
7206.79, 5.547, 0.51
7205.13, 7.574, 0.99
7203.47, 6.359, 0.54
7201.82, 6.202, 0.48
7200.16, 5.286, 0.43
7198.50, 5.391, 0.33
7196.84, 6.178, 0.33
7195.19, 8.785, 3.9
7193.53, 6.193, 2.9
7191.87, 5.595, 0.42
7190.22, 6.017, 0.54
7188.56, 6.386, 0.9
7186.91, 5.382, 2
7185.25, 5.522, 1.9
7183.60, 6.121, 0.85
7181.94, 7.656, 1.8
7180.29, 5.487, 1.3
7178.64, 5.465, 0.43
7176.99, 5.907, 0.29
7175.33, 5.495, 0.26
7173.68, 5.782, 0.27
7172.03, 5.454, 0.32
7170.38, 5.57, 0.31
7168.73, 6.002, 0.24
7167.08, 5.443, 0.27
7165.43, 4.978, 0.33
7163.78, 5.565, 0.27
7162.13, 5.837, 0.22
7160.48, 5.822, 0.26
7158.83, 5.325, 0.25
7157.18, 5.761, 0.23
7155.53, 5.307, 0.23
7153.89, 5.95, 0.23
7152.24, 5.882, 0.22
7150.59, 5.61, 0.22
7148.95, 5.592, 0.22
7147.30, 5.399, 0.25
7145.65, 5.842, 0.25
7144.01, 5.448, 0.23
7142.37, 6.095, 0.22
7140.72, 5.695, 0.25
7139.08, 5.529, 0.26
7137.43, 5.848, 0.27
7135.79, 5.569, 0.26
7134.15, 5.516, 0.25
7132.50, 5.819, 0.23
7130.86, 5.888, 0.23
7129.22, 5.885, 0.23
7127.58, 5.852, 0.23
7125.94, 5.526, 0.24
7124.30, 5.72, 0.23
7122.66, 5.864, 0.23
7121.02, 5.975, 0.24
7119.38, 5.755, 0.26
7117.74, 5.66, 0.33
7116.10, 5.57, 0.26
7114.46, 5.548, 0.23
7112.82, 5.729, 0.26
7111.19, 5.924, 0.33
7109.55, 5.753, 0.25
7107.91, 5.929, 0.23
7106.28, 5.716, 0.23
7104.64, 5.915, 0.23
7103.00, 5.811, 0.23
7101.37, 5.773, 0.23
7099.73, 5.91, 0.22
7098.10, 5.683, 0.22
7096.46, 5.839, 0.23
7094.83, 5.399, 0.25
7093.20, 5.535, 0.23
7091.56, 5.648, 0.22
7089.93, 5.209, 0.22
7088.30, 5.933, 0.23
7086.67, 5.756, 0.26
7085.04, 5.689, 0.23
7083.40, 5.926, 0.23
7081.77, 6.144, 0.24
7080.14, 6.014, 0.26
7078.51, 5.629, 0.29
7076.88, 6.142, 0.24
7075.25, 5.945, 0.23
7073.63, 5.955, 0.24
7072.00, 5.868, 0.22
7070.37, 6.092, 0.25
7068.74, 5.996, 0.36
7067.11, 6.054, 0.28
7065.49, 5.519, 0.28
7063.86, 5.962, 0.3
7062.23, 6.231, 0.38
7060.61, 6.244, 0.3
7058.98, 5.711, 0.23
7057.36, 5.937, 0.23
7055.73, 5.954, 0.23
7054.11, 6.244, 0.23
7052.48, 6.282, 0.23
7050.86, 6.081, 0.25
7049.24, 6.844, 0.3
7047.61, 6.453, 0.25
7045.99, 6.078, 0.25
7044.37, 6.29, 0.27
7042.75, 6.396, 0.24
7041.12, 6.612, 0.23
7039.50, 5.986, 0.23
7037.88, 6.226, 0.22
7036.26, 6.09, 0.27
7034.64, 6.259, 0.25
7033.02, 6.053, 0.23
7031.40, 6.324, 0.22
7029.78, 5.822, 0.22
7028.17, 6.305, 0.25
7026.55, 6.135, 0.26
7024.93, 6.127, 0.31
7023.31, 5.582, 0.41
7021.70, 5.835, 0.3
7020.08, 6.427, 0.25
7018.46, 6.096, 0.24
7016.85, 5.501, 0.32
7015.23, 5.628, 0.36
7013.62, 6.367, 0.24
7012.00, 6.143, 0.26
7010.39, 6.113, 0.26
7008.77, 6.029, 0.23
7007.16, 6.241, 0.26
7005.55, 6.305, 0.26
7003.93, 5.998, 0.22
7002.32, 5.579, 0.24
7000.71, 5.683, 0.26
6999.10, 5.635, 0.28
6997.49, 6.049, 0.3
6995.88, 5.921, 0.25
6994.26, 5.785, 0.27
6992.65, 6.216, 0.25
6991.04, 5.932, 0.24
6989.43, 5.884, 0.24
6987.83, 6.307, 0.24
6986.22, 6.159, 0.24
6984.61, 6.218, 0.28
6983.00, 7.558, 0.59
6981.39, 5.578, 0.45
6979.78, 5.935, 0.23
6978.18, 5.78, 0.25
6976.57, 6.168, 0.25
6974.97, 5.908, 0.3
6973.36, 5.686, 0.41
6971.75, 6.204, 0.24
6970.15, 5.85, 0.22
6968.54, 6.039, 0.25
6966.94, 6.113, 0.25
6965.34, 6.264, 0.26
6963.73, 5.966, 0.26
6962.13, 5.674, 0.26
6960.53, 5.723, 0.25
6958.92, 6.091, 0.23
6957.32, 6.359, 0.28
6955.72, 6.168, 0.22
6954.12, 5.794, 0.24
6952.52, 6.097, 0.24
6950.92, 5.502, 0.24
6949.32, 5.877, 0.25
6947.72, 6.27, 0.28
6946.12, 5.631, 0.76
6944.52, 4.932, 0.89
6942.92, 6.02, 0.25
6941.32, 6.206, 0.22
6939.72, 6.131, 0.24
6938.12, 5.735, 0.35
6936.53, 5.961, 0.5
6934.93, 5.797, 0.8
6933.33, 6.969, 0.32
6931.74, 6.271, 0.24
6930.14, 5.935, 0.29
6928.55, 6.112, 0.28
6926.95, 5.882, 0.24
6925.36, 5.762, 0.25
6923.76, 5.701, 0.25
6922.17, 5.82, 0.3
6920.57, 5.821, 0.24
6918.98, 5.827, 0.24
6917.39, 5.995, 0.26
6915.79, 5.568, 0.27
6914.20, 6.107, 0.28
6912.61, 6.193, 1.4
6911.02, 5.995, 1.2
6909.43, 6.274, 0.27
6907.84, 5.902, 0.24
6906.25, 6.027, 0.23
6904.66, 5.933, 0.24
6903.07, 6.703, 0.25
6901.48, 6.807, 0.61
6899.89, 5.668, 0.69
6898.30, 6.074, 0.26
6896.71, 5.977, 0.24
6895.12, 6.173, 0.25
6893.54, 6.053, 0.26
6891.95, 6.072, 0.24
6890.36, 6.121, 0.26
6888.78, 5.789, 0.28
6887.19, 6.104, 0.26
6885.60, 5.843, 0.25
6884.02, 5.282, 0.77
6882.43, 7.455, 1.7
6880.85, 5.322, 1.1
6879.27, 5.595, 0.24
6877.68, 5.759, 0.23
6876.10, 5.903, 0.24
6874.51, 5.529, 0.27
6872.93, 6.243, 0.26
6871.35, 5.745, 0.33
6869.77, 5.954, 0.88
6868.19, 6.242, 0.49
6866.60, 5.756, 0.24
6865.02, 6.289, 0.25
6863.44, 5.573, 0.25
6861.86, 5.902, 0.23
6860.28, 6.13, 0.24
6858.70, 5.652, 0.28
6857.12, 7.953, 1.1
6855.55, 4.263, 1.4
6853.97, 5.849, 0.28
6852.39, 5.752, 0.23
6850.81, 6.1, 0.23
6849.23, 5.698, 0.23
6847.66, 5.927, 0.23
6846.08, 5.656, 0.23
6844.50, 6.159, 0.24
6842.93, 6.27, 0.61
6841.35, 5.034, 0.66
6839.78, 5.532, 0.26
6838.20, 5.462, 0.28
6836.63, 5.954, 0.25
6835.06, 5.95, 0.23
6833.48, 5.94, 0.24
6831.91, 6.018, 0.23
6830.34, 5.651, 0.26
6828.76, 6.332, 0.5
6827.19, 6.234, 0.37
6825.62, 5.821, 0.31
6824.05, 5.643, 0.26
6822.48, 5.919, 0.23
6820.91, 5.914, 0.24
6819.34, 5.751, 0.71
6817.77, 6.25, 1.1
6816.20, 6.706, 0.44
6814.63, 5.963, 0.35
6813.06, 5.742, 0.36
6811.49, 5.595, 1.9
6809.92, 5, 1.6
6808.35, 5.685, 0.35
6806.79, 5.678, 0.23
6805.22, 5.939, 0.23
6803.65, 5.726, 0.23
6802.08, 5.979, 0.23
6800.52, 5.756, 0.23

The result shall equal -0.055 mag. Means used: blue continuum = 5.93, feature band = 6.06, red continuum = 5.73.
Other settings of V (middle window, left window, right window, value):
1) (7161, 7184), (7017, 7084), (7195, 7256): 0.06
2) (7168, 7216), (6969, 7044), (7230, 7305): 0.02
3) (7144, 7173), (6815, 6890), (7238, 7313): 0.09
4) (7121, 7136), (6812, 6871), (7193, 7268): 0.07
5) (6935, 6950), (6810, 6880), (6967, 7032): 0.02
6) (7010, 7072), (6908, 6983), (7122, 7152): -0.05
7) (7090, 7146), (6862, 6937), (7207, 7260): 0.06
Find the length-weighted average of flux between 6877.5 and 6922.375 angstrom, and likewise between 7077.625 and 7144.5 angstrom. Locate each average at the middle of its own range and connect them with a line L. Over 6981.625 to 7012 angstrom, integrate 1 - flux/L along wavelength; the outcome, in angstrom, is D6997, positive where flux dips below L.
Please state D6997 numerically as -1.0 angstrom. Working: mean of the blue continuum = 6.01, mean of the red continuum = 5.75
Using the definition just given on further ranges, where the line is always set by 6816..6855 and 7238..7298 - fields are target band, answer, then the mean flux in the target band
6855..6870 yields -0.3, 6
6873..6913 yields -0.7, 6.02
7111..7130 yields 1.1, 5.75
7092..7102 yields 0.6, 5.68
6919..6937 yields -0.2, 6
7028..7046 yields -0.5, 6.21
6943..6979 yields 0.3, 5.92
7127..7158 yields 2.0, 5.71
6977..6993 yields -0.5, 6.16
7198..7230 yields 0.8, 5.99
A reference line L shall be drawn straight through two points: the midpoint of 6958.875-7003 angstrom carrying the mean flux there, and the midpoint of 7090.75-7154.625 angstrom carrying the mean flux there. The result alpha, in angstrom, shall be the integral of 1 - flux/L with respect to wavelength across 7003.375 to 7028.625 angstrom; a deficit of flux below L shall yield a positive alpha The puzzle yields -0.5 angstrom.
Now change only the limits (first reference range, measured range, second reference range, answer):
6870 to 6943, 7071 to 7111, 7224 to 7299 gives 1.9 angstrom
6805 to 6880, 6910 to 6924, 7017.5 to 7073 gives 0.1 angstrom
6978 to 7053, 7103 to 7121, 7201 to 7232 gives 0.9 angstrom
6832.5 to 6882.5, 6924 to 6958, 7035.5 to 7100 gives -0.3 angstrom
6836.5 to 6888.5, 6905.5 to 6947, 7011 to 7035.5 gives 0.0 angstrom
